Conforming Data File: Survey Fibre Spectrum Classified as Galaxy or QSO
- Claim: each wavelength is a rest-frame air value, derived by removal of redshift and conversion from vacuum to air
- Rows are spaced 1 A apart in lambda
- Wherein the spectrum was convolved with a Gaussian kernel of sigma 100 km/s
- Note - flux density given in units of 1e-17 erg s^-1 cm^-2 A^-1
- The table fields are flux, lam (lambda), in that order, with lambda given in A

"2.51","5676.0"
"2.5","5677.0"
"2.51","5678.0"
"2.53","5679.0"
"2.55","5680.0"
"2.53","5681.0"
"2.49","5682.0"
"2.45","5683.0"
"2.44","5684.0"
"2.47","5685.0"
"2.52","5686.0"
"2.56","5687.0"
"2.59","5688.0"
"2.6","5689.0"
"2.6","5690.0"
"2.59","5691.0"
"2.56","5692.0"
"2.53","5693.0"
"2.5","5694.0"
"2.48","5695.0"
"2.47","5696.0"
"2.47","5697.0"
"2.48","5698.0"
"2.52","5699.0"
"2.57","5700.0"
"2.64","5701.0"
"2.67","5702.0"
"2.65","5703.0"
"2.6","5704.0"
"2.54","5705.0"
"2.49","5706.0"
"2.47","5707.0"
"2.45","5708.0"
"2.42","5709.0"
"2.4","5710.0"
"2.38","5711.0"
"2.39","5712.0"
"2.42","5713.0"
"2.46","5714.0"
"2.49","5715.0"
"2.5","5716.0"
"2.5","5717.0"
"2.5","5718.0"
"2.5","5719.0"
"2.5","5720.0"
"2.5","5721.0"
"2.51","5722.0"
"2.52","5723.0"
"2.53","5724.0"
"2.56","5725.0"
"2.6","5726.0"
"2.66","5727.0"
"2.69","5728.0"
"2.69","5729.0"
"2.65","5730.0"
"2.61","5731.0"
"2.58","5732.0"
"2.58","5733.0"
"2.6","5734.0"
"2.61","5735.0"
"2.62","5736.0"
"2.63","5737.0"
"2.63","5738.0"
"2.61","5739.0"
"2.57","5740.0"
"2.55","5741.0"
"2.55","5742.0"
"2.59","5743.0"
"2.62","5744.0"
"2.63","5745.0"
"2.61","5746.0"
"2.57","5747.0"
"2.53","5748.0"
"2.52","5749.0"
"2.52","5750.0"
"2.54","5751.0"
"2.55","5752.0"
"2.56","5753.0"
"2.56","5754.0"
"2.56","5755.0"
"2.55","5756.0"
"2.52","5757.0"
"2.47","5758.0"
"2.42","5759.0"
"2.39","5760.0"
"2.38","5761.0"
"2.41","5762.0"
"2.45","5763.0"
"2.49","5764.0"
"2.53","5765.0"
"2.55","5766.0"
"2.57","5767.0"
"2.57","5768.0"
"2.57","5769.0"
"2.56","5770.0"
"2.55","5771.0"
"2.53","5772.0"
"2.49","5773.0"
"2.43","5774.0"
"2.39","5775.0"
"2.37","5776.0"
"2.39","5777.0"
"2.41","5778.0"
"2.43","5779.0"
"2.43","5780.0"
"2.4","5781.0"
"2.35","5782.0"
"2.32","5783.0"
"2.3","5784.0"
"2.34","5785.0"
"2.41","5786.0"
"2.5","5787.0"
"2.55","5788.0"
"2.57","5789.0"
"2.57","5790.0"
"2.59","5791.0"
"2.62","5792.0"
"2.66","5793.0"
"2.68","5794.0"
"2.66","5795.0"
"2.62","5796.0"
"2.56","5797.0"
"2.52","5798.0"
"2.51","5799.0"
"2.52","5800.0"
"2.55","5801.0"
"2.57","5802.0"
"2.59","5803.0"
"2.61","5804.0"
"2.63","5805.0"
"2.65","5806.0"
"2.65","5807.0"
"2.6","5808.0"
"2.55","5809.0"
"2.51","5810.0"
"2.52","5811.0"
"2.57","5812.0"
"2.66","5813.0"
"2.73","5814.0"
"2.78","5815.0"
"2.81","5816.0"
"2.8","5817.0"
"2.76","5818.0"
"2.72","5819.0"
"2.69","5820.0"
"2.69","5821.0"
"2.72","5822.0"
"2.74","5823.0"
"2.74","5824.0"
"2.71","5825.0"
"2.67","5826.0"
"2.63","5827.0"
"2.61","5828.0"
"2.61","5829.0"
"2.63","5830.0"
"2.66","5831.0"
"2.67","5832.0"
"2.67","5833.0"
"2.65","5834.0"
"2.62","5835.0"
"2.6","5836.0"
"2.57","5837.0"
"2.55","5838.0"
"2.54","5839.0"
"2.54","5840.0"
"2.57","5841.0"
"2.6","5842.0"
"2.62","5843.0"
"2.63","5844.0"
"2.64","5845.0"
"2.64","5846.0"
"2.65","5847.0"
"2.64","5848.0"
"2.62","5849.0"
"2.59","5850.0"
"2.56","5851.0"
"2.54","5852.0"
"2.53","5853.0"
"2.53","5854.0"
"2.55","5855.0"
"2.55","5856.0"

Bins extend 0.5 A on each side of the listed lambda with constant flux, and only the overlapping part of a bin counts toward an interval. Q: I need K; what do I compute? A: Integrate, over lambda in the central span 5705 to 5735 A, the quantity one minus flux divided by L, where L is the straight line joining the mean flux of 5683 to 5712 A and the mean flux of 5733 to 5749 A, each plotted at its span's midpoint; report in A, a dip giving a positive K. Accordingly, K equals 0.4 A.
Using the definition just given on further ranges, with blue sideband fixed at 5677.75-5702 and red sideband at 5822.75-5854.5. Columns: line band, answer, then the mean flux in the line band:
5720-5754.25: -0.3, 2.58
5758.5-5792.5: 1.5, 2.47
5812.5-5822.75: -0.5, 2.74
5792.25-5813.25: 0.1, 2.59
